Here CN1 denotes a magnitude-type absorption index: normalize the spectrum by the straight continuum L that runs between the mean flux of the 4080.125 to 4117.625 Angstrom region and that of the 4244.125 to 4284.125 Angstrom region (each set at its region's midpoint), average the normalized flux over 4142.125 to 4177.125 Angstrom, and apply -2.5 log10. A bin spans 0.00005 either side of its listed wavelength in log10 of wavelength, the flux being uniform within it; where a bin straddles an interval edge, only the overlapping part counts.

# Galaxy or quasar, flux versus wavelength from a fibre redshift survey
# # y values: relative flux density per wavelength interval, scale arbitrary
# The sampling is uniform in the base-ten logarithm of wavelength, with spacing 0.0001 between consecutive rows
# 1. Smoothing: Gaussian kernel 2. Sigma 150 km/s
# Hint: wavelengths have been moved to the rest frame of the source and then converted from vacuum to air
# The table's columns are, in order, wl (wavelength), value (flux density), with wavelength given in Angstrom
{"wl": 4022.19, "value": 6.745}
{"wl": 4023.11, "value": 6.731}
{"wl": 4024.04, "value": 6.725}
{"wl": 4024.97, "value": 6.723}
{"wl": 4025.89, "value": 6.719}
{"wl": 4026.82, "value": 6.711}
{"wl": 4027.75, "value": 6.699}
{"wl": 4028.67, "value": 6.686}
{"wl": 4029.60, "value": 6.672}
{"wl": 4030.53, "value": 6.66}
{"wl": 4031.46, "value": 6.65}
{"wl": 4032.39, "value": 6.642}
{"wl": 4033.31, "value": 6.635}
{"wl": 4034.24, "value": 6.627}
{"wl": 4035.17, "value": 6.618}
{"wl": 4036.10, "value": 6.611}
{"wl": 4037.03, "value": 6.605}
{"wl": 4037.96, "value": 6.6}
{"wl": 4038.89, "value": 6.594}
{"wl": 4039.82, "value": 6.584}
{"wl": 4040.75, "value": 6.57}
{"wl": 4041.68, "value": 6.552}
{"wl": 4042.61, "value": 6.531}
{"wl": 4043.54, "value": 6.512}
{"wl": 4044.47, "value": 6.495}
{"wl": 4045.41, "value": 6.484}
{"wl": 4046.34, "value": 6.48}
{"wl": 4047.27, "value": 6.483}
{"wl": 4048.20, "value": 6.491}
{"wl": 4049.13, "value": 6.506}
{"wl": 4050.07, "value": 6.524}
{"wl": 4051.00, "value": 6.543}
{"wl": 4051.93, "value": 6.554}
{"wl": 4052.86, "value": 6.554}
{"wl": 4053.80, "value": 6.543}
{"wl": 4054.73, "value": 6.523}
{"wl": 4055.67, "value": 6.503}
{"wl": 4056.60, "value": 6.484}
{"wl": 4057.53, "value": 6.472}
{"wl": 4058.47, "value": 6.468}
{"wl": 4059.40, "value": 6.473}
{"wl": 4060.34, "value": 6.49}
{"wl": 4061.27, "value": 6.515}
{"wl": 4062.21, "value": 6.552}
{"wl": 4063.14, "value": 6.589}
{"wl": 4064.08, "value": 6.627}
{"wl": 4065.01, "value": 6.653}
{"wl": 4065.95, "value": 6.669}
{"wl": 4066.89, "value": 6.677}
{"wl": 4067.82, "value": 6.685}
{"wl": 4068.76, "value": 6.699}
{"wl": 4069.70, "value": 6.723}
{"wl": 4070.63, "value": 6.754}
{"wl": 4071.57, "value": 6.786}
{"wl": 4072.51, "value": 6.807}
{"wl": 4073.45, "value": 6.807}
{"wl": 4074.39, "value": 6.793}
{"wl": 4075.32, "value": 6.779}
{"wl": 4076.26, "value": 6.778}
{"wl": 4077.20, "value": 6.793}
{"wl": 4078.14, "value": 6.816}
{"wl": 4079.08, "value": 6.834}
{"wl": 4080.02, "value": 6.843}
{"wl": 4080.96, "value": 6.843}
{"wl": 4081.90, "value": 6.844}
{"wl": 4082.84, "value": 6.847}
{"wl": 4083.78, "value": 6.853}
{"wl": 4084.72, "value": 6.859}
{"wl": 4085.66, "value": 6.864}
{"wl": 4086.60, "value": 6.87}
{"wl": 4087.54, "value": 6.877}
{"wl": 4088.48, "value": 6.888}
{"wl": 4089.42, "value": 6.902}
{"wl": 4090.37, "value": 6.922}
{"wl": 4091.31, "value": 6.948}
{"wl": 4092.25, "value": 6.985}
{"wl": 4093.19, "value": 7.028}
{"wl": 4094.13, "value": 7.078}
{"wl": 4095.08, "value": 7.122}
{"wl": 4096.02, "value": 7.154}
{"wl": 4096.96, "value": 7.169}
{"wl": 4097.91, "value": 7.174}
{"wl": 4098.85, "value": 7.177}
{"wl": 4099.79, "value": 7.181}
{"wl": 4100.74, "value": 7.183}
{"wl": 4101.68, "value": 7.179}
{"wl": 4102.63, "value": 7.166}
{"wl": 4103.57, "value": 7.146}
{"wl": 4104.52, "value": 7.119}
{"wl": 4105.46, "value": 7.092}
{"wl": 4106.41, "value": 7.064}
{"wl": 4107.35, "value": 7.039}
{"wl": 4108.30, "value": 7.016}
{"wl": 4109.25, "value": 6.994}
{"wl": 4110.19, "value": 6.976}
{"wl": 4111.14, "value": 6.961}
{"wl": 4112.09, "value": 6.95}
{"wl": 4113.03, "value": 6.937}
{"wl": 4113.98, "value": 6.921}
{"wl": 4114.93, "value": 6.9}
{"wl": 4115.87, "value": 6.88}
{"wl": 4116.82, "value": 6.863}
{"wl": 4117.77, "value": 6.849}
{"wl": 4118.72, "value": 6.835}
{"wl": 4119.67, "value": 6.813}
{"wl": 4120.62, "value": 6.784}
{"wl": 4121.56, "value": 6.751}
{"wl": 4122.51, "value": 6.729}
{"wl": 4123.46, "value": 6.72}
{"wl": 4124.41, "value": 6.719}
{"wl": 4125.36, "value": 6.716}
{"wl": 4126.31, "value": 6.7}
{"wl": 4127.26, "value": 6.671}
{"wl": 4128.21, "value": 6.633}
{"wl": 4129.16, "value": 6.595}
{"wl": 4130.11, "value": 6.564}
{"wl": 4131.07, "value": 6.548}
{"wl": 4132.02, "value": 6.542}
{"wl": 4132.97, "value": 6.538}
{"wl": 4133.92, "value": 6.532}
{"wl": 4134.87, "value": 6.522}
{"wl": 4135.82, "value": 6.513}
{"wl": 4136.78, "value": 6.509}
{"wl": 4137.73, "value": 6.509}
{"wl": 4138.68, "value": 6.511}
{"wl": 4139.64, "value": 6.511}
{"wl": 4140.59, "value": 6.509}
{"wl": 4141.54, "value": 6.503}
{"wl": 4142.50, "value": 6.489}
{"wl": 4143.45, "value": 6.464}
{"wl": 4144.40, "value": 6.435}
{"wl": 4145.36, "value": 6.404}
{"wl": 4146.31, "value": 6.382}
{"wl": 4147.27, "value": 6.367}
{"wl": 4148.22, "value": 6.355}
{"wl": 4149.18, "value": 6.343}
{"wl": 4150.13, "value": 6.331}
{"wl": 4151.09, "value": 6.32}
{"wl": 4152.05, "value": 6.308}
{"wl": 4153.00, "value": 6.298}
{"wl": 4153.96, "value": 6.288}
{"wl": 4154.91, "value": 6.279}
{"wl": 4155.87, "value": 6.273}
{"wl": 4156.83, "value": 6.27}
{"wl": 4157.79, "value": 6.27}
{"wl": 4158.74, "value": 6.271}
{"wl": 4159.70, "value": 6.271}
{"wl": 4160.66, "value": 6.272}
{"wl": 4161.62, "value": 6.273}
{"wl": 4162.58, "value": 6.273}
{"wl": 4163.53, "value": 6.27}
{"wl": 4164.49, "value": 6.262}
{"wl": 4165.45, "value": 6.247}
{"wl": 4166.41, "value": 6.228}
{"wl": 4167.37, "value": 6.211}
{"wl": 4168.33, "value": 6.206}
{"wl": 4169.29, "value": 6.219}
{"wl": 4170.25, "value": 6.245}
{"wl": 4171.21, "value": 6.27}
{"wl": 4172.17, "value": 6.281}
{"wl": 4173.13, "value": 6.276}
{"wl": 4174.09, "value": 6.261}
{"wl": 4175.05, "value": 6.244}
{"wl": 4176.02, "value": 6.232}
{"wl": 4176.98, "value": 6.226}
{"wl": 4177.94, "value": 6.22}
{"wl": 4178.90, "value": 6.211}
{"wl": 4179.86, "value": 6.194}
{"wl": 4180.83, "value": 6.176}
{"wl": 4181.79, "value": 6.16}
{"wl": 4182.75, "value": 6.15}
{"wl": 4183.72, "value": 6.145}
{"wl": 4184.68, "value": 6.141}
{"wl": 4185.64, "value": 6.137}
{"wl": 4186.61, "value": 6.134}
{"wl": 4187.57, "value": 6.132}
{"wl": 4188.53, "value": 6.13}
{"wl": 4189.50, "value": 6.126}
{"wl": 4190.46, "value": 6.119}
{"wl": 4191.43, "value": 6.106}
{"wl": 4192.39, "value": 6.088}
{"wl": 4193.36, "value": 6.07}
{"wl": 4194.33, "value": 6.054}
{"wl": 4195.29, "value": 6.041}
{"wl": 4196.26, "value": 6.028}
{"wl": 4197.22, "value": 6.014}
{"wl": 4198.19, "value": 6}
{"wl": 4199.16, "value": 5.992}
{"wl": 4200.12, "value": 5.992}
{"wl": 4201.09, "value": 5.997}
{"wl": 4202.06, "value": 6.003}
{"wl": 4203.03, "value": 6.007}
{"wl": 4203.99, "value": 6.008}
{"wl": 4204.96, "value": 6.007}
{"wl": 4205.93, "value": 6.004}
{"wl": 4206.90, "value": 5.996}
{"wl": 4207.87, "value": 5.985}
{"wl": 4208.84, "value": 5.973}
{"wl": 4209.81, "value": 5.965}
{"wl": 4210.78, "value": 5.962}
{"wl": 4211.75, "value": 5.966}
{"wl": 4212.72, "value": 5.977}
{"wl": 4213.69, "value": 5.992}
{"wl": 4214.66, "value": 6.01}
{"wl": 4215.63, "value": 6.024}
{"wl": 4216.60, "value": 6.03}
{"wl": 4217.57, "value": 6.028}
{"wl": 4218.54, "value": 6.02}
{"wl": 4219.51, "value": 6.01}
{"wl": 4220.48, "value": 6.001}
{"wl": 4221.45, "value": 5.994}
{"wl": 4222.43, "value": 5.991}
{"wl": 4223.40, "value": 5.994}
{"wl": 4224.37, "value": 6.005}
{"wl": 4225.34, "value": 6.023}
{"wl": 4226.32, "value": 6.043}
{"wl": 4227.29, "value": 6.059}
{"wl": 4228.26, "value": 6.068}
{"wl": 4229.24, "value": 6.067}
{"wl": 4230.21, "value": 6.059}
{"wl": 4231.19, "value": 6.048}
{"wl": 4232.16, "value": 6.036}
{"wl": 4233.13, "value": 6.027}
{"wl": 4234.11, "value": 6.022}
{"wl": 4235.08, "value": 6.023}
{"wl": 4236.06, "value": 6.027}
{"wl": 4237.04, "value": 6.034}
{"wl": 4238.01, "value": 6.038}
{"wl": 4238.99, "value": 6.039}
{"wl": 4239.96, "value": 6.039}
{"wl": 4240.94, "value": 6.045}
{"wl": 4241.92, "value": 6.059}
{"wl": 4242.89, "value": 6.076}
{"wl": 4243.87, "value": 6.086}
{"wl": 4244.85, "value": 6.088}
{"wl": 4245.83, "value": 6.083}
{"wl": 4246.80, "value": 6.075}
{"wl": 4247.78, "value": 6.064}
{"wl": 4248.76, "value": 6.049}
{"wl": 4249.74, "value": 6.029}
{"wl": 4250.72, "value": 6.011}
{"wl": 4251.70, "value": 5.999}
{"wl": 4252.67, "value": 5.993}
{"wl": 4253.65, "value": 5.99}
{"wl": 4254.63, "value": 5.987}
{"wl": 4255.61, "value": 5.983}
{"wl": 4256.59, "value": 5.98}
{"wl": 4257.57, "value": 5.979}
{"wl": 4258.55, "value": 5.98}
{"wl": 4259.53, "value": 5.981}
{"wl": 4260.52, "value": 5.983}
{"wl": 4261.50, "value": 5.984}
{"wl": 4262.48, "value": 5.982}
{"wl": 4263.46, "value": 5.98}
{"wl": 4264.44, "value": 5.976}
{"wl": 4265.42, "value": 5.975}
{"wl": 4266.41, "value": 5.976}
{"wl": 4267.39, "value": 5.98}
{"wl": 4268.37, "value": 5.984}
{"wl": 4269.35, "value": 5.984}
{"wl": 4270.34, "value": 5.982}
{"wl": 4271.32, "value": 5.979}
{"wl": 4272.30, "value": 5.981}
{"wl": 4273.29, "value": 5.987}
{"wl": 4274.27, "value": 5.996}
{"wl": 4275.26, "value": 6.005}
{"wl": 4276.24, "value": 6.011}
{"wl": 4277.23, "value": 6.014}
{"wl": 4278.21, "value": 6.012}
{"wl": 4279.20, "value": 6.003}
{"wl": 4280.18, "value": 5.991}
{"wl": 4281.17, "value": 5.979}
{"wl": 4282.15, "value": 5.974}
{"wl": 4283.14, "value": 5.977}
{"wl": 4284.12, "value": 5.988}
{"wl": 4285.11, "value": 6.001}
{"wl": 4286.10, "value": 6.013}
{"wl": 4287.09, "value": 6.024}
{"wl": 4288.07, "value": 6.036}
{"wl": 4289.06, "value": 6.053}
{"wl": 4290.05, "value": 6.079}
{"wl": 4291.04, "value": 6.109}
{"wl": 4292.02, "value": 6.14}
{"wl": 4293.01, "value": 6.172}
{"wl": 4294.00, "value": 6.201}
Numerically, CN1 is 0.06 mag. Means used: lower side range 7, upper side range 6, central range 6.3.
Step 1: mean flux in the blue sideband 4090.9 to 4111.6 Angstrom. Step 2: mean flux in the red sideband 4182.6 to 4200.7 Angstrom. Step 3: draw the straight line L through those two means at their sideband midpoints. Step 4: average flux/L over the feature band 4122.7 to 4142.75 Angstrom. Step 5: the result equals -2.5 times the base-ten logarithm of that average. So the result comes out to 0.03 mag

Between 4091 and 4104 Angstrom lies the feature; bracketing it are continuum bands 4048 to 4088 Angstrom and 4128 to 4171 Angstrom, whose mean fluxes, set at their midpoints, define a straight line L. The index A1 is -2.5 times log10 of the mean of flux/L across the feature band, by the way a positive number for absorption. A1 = -0.09 mag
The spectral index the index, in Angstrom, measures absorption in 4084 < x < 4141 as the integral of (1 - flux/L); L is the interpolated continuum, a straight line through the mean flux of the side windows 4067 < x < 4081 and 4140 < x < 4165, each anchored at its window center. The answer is -2.5 Angstrom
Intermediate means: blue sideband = 6.78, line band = 6.86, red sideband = 6.34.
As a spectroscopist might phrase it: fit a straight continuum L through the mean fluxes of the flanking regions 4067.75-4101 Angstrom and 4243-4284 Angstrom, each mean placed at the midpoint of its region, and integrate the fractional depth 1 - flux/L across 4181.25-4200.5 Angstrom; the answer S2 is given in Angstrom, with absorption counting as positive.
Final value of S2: 0.8 Angstrom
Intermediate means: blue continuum 6.91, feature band 6.09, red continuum 6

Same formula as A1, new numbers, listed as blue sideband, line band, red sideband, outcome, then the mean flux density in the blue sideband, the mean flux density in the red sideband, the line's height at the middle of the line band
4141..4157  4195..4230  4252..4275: 0.03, 6.36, 5.98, 6.15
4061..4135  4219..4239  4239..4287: 0.03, 6.85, 6.01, 6.18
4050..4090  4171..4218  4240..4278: 0.03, 6.7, 6.01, 6.24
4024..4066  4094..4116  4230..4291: -0.10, 6.58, 6.01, 6.42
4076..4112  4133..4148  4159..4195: 0.01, 6.99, 6.2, 6.54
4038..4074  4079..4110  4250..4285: -0.09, 6.58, 5.99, 6.47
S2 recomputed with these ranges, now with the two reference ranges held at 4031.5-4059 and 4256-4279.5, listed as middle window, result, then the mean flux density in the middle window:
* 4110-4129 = -1.34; 6.81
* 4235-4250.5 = -0.01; 6.05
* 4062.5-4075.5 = -0.46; 6.72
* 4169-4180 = -0.04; 6.24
